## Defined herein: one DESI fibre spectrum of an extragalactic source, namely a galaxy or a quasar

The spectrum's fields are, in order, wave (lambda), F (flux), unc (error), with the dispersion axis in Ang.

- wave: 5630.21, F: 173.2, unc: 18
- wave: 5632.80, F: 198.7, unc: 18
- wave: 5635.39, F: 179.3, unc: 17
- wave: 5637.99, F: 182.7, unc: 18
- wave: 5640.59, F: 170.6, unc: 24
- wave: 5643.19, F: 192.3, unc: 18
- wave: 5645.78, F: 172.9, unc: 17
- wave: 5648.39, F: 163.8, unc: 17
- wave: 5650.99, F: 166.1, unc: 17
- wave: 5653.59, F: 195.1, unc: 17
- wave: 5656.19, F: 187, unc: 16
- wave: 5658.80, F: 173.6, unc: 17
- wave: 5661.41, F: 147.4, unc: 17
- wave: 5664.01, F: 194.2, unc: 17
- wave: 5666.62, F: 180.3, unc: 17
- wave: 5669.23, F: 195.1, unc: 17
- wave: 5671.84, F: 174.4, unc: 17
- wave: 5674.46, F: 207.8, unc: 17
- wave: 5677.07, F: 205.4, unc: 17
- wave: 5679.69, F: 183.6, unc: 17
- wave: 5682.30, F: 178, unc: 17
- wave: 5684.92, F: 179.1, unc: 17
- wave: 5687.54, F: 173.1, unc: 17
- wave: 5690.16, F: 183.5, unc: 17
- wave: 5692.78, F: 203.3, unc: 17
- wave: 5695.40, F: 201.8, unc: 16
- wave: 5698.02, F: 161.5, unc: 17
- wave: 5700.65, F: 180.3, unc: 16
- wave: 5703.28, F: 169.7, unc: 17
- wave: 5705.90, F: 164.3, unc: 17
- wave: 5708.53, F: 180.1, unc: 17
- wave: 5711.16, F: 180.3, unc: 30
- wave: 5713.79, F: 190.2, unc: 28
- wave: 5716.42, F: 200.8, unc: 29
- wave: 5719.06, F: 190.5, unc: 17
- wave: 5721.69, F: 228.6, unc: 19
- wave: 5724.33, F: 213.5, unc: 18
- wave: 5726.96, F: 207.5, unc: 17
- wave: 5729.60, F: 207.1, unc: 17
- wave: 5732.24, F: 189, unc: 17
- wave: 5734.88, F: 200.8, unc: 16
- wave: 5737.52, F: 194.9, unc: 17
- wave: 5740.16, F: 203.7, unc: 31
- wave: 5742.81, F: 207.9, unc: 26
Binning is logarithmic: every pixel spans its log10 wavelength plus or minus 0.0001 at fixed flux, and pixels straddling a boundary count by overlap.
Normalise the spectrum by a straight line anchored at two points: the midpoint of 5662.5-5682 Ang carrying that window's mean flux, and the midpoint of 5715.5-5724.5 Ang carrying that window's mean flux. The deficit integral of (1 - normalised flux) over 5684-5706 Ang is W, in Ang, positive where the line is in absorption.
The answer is 2.0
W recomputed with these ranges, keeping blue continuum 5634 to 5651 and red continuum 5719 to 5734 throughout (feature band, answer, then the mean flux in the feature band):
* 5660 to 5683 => 0.2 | 185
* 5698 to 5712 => 1.8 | 173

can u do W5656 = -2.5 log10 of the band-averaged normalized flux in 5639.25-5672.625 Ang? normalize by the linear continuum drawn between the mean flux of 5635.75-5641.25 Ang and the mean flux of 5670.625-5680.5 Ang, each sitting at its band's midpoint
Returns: 0.04 mag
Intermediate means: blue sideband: 178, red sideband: 193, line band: 178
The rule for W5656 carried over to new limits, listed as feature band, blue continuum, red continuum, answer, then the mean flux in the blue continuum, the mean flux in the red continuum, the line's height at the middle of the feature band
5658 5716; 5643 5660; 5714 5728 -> 0.057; 178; 207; 193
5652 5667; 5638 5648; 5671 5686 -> 0.020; 178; 189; 183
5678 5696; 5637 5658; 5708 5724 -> 0.019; 179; 197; 189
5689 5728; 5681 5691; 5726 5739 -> -0.010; 178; 200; 189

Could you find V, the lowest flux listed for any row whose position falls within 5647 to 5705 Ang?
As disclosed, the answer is 147.4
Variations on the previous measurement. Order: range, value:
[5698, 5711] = 161.5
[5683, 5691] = 173.1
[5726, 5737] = 189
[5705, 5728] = 164.3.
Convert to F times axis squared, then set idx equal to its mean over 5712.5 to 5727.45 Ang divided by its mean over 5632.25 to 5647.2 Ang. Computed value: 1.16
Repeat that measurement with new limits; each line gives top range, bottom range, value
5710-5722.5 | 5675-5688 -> 1.07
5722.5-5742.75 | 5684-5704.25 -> 1.13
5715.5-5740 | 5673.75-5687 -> 1.10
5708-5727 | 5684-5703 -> 1.10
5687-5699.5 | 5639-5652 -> 1.09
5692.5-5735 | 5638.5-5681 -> 1.07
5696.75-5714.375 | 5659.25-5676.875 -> 0.96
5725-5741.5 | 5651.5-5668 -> 1.15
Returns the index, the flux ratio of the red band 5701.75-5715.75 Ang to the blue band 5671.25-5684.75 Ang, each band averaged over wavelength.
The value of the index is 0.94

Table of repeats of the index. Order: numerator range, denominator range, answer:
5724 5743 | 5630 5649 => 1.12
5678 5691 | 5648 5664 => 1.03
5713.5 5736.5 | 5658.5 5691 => 1.11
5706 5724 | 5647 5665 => 1.11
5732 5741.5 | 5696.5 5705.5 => 1.16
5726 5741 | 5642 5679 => 1.10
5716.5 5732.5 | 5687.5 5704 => 1.13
